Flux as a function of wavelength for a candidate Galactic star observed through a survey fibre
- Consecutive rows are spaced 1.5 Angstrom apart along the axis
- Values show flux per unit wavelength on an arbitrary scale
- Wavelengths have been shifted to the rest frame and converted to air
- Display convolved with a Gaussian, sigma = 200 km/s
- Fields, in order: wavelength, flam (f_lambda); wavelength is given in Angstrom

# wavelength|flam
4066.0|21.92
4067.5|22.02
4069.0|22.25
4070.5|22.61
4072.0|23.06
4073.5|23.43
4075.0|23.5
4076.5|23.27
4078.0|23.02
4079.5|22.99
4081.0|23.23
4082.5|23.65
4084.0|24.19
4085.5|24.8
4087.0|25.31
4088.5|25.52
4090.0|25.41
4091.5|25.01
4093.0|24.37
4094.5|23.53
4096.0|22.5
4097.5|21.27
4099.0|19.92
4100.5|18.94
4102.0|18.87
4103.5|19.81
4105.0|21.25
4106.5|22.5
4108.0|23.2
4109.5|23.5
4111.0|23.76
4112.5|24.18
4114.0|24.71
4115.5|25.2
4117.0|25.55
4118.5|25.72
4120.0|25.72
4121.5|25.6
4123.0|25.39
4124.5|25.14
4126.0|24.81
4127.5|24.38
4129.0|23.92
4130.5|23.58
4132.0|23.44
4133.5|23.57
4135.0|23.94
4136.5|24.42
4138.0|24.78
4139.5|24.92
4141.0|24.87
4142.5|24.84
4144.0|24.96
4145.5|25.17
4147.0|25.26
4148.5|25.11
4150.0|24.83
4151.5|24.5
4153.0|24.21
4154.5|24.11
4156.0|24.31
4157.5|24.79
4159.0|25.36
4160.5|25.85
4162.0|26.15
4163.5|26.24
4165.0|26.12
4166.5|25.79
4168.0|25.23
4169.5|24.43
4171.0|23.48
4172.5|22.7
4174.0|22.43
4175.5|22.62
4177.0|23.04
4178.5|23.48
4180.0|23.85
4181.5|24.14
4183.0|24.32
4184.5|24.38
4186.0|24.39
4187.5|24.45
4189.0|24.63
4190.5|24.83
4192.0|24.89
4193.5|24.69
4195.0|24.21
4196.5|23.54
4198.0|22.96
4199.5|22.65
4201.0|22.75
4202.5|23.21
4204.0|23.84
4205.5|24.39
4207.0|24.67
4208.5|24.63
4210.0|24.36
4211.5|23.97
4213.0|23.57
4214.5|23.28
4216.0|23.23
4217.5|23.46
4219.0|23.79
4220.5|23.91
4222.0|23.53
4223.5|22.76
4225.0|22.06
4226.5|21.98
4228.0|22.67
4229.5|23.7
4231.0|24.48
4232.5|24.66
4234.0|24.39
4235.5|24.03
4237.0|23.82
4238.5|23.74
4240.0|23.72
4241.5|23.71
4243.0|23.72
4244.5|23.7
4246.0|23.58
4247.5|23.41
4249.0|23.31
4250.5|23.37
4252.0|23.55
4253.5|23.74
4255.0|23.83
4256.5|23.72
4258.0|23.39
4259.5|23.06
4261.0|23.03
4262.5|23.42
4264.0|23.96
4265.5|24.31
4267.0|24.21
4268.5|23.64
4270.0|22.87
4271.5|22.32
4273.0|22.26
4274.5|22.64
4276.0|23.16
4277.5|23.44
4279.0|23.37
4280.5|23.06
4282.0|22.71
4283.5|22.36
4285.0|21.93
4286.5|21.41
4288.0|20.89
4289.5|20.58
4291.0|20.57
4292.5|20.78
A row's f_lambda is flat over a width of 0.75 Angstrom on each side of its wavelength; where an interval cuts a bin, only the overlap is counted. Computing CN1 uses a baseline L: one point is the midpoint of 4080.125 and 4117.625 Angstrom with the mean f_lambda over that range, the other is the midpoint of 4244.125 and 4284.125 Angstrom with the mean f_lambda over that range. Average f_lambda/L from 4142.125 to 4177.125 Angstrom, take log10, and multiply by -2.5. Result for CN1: -0.07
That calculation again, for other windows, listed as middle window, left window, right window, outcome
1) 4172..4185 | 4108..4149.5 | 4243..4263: 0.03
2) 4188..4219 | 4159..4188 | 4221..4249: 0.00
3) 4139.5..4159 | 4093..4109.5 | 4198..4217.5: -0.11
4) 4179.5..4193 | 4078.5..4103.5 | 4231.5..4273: -0.05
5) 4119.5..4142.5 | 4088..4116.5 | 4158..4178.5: -0.05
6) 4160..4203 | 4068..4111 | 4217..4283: -0.04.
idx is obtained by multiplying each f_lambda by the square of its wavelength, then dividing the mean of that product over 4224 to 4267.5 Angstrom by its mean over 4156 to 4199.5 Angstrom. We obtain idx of 1.00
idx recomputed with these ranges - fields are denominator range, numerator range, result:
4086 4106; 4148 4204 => 1.12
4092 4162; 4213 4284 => 1.04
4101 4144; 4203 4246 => 1.04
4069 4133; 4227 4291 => 1.06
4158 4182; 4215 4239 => 0.99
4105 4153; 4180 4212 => 1.01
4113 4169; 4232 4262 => 1.00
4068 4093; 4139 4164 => 1.09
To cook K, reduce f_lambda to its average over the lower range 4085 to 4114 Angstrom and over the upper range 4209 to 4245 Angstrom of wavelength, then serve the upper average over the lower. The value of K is 1.03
